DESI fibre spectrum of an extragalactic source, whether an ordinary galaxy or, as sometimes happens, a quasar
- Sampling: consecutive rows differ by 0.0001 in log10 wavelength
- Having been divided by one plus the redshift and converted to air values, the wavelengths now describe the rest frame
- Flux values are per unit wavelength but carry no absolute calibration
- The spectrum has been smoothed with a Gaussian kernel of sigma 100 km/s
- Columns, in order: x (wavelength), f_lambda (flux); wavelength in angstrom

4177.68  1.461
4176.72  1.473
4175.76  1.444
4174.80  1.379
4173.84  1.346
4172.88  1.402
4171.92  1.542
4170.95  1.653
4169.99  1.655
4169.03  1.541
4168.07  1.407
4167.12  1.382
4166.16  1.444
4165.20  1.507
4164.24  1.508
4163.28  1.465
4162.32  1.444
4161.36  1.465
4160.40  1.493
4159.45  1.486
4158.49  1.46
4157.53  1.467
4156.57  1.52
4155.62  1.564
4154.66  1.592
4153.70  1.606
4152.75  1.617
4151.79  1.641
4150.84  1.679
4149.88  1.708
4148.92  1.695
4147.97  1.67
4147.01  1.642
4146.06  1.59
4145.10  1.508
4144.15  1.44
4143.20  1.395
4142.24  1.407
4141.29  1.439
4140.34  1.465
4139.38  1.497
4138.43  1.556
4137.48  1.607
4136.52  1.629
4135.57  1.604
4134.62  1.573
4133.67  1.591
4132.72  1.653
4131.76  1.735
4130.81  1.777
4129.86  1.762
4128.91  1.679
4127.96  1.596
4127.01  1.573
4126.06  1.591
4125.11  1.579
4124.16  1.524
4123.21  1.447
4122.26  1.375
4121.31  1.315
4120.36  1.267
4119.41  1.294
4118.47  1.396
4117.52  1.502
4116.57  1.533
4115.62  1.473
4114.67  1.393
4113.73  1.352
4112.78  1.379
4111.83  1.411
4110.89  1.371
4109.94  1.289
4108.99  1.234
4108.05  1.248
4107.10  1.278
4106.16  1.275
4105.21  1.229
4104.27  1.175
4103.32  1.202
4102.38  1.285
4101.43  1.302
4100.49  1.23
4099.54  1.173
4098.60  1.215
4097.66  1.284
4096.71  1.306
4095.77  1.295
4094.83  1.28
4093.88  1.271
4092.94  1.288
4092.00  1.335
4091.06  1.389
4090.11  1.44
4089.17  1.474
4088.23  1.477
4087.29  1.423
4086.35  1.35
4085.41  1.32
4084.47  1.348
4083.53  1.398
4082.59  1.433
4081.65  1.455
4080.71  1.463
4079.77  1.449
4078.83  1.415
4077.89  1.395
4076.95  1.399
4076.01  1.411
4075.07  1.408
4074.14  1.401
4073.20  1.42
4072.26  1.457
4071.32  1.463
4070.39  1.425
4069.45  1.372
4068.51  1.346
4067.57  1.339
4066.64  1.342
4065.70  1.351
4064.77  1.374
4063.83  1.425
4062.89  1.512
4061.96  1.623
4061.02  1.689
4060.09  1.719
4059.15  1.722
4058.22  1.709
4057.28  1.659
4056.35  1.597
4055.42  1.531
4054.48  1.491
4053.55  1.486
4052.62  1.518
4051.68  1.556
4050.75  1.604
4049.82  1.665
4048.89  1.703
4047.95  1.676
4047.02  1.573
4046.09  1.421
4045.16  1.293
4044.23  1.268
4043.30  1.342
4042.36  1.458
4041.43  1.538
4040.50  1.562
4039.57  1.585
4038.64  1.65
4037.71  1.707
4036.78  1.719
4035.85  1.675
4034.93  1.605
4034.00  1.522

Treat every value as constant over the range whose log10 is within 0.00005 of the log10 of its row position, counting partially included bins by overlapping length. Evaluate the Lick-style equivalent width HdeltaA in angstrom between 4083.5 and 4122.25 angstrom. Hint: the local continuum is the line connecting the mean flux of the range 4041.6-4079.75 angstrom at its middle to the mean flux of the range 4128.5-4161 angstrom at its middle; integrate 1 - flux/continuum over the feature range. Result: 5.2 angstrom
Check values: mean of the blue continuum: 1.49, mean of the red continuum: 1.58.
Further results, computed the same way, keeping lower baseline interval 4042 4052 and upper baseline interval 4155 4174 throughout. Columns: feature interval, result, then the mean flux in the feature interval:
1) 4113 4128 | 0.5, 1.45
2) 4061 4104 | 3.6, 1.37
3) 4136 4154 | -0.9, 1.57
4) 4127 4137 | -1.1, 1.66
